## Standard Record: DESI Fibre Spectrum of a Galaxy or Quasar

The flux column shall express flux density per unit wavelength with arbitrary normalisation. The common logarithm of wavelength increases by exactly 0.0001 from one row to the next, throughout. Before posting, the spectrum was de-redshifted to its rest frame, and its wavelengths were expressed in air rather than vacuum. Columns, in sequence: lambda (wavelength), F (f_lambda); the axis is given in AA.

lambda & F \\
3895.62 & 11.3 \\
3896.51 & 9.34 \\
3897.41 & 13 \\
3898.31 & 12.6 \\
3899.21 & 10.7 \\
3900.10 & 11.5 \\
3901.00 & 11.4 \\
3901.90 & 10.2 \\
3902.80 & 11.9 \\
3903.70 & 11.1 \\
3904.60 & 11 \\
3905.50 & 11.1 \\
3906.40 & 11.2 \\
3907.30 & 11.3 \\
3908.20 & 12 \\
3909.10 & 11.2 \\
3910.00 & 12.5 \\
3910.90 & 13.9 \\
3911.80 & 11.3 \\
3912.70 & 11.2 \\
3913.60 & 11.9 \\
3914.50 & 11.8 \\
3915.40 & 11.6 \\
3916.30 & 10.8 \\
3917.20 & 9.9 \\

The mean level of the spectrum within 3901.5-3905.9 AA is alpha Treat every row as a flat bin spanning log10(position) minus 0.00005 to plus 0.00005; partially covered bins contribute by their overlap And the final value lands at 11.1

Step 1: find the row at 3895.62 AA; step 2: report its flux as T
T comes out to 11.3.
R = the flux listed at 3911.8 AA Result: 11.3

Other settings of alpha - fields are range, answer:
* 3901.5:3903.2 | 11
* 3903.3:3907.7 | 11.1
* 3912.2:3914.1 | 11.6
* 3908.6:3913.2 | 12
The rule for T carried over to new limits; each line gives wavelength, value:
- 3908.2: 12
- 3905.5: 11.1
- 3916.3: 10.8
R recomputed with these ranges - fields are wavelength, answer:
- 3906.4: 11.2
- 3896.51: 9.34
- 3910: 12.5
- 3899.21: 10.7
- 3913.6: 11.9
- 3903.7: 11.1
